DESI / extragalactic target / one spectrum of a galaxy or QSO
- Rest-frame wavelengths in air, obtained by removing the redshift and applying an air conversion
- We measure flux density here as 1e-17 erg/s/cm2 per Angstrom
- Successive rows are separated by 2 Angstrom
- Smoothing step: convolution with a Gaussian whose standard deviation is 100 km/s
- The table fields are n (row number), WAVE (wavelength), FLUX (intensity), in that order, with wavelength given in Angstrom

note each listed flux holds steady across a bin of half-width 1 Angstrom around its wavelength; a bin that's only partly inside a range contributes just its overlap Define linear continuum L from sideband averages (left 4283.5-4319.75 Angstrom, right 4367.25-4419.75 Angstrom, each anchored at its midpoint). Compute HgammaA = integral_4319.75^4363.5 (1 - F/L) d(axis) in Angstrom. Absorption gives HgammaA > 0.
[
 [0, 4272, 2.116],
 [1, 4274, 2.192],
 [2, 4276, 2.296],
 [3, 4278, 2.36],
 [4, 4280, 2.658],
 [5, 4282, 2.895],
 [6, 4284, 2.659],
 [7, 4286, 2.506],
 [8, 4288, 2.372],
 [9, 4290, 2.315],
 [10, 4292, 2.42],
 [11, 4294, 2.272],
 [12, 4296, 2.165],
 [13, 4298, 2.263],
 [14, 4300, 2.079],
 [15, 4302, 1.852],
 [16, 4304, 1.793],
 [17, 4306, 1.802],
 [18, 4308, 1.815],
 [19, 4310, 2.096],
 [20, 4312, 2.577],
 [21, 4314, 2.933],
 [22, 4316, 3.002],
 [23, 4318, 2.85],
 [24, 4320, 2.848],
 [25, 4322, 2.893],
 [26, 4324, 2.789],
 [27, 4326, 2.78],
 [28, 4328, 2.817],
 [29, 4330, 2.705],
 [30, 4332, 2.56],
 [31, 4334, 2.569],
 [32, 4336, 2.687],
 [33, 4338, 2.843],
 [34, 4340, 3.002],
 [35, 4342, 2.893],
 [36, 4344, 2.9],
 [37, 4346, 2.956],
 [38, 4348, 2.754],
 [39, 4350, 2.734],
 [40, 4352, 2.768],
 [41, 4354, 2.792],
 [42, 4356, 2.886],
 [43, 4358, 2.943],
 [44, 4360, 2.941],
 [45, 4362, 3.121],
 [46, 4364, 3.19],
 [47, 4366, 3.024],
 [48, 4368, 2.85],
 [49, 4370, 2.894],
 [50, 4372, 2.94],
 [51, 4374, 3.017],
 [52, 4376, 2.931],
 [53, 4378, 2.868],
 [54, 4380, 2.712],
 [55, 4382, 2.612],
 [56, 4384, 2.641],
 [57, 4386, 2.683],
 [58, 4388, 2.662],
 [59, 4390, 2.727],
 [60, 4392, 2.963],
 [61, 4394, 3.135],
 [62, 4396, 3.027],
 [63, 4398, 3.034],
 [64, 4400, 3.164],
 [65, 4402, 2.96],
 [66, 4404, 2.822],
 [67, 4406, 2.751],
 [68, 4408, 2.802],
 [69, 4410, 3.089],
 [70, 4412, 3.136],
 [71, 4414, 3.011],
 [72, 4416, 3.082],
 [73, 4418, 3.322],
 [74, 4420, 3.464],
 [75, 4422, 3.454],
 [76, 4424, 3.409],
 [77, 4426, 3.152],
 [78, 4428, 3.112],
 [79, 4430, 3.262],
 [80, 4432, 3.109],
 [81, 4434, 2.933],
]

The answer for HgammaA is -4.1 Angstrom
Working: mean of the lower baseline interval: 2.33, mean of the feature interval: 2.83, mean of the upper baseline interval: 2.92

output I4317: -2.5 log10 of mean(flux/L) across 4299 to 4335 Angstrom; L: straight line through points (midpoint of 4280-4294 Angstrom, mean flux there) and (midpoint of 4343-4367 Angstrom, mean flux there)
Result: 0.09 mag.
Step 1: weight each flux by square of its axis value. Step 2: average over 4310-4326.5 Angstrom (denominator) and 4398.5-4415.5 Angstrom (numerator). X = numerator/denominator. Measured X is 1.11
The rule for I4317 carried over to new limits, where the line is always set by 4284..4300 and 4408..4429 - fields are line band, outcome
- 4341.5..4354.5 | -0.04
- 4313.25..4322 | -0.16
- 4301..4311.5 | 0.27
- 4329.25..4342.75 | -0.04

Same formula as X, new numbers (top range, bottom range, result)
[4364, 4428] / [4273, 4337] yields 1.26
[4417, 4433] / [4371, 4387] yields 1.20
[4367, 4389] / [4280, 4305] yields 1.26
